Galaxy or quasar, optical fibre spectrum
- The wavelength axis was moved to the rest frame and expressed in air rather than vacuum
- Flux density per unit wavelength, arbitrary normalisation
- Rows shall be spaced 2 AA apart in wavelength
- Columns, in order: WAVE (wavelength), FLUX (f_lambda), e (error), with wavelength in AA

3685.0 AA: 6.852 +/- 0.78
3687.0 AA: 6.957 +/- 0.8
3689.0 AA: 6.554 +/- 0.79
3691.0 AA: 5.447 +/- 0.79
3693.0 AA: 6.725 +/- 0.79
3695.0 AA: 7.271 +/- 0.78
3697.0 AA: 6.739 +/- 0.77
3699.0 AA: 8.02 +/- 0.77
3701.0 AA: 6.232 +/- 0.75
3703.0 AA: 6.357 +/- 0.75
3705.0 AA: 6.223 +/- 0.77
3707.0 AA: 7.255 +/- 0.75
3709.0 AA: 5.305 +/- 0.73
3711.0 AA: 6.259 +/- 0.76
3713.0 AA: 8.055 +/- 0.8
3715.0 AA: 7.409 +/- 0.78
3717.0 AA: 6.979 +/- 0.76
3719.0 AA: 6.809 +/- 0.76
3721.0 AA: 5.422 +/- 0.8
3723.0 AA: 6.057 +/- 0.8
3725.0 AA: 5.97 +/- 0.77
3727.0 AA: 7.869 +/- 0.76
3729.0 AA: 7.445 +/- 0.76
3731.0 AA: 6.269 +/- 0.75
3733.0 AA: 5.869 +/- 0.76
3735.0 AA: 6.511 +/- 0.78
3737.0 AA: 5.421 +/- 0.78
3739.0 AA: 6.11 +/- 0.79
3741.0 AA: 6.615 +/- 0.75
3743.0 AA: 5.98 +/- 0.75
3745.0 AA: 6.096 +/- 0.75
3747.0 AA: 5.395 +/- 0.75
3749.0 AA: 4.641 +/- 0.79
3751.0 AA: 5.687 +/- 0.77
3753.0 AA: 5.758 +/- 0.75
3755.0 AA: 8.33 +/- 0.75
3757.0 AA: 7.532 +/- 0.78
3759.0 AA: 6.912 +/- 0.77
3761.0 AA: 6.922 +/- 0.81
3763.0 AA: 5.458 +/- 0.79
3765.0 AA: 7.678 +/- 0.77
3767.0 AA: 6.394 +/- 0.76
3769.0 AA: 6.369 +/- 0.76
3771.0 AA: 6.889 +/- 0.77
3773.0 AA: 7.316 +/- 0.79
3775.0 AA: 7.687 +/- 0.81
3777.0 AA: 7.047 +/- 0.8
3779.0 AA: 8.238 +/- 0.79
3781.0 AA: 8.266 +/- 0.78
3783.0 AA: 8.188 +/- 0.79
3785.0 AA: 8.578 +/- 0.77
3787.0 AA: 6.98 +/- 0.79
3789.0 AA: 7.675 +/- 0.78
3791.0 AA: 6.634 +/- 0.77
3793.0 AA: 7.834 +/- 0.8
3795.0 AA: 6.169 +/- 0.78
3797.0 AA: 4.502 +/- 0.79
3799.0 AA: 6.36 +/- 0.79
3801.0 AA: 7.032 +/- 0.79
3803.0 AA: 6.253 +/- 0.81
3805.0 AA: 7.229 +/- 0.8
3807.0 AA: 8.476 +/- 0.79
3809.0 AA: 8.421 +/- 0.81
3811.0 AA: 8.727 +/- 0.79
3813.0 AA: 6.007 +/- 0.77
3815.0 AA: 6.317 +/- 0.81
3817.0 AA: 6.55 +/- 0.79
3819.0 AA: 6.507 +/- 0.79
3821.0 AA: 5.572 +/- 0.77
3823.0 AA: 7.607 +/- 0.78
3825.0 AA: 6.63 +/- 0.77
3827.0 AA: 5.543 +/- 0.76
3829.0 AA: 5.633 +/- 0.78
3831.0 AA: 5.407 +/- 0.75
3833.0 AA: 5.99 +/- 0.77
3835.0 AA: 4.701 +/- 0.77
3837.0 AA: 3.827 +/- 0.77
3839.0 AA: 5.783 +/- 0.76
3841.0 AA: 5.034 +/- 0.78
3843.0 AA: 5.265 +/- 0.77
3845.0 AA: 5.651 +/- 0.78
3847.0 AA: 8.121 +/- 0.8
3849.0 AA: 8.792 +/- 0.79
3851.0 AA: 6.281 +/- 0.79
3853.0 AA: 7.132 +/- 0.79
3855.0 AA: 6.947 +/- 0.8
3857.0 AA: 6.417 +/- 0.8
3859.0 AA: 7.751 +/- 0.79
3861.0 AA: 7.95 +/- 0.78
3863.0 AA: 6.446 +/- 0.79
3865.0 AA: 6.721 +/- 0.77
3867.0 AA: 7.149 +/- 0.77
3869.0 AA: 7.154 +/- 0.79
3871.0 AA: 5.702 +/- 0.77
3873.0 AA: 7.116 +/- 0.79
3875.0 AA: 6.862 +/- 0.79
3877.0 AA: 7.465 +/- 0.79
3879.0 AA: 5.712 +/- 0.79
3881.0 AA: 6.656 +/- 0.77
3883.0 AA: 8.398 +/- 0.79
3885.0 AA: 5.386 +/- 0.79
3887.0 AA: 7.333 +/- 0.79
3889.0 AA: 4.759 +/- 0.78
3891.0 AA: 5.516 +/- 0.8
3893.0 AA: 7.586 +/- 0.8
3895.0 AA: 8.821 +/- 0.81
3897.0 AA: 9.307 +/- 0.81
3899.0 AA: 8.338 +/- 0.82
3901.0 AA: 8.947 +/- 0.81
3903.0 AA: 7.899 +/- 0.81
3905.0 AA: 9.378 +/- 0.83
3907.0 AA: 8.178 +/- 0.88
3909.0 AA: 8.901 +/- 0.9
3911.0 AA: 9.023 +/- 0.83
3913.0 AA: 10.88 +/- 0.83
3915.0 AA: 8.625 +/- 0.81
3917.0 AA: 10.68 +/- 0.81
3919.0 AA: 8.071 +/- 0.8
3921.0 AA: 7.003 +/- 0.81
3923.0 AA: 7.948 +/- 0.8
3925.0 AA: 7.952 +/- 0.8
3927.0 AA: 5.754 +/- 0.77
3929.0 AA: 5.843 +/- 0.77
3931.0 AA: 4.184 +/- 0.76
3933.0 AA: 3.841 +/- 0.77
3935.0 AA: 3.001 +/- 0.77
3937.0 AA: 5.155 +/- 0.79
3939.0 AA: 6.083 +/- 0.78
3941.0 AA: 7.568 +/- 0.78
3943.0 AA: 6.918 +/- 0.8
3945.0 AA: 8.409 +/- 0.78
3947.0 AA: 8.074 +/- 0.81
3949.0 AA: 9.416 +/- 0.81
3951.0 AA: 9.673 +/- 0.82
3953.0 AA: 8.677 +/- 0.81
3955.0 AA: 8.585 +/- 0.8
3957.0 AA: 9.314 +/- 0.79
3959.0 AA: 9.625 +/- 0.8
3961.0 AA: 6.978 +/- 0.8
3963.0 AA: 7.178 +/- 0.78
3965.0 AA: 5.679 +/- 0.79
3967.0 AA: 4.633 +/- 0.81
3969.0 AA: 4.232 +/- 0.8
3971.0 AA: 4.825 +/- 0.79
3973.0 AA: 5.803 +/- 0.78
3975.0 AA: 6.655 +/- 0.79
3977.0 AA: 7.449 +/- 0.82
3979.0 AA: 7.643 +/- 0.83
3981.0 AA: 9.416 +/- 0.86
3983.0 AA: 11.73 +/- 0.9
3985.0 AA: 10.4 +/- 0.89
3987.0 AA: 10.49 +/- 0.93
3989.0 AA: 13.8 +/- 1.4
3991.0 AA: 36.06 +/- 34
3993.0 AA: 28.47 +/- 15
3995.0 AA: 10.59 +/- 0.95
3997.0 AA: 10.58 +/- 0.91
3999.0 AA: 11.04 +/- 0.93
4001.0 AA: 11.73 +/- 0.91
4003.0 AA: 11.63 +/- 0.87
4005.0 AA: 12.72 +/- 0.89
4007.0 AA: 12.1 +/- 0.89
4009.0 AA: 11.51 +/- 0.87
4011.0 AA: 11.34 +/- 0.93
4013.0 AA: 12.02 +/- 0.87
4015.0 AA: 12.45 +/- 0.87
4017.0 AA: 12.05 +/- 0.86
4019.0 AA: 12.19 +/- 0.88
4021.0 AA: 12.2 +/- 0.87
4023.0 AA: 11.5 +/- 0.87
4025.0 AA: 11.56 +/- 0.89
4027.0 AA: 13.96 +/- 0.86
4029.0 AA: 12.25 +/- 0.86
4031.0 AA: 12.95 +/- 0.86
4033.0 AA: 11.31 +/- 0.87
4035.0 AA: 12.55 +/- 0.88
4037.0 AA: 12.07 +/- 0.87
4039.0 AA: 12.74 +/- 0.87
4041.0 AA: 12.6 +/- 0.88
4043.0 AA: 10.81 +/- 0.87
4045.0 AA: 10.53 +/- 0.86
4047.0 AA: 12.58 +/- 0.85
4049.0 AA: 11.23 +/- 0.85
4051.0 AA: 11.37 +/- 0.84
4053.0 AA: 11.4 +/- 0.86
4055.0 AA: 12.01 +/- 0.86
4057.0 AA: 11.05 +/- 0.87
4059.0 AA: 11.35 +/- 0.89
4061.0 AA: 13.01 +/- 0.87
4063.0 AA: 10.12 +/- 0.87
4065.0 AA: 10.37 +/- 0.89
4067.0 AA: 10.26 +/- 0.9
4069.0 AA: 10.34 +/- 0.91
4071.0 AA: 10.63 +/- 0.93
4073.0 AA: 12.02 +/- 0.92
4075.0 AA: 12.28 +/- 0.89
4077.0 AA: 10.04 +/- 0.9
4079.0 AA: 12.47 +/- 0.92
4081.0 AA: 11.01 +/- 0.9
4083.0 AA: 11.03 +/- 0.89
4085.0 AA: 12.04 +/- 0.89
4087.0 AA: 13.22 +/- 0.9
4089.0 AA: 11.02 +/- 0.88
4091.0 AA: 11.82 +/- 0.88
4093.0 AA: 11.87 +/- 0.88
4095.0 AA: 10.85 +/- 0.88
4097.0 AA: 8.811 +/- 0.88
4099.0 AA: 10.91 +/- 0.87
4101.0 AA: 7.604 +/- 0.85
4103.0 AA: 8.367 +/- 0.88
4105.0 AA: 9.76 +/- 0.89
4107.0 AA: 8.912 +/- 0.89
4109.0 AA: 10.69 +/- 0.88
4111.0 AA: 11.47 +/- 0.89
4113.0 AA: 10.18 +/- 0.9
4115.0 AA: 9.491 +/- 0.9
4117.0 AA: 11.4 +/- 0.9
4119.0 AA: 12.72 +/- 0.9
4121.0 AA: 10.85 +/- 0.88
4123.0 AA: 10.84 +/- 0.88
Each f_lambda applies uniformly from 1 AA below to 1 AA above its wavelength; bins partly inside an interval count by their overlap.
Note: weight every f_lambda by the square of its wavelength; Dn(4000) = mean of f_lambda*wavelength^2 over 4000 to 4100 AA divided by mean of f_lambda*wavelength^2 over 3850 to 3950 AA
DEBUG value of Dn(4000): 1.7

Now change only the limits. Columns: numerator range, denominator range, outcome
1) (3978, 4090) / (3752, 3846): 2.07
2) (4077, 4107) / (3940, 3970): 1.49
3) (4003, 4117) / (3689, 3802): 1.99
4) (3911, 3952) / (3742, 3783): 1.18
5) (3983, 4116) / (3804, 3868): 2.02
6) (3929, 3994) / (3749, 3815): 1.41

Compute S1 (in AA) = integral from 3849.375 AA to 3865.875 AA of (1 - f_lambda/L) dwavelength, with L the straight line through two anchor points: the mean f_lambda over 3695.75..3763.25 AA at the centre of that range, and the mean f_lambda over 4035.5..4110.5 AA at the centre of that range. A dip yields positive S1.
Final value 2.3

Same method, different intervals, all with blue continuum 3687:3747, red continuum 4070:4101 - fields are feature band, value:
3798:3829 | 3.6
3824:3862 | 8.8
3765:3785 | -0.5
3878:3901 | 4.1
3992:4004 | -4.7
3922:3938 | 6.5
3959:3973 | 5.5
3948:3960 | 0.4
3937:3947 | 2.4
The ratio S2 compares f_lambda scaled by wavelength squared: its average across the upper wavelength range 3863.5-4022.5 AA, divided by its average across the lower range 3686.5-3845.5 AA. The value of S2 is 1.50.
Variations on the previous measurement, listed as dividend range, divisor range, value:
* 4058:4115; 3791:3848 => 1.95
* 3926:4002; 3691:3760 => 1.59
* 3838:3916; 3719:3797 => 1.16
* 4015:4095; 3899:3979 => 1.68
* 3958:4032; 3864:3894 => 1.81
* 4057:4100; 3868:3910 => 1.66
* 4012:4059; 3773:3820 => 1.88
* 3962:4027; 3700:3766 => 2.02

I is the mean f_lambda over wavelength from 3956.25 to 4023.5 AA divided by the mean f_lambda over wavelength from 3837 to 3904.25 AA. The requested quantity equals 1.59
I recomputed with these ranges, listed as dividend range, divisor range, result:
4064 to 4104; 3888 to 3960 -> 1.41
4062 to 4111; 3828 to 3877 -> 1.66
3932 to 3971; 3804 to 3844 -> 1.11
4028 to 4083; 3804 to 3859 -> 1.78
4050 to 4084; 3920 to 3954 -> 1.65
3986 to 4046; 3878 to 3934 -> 1.76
